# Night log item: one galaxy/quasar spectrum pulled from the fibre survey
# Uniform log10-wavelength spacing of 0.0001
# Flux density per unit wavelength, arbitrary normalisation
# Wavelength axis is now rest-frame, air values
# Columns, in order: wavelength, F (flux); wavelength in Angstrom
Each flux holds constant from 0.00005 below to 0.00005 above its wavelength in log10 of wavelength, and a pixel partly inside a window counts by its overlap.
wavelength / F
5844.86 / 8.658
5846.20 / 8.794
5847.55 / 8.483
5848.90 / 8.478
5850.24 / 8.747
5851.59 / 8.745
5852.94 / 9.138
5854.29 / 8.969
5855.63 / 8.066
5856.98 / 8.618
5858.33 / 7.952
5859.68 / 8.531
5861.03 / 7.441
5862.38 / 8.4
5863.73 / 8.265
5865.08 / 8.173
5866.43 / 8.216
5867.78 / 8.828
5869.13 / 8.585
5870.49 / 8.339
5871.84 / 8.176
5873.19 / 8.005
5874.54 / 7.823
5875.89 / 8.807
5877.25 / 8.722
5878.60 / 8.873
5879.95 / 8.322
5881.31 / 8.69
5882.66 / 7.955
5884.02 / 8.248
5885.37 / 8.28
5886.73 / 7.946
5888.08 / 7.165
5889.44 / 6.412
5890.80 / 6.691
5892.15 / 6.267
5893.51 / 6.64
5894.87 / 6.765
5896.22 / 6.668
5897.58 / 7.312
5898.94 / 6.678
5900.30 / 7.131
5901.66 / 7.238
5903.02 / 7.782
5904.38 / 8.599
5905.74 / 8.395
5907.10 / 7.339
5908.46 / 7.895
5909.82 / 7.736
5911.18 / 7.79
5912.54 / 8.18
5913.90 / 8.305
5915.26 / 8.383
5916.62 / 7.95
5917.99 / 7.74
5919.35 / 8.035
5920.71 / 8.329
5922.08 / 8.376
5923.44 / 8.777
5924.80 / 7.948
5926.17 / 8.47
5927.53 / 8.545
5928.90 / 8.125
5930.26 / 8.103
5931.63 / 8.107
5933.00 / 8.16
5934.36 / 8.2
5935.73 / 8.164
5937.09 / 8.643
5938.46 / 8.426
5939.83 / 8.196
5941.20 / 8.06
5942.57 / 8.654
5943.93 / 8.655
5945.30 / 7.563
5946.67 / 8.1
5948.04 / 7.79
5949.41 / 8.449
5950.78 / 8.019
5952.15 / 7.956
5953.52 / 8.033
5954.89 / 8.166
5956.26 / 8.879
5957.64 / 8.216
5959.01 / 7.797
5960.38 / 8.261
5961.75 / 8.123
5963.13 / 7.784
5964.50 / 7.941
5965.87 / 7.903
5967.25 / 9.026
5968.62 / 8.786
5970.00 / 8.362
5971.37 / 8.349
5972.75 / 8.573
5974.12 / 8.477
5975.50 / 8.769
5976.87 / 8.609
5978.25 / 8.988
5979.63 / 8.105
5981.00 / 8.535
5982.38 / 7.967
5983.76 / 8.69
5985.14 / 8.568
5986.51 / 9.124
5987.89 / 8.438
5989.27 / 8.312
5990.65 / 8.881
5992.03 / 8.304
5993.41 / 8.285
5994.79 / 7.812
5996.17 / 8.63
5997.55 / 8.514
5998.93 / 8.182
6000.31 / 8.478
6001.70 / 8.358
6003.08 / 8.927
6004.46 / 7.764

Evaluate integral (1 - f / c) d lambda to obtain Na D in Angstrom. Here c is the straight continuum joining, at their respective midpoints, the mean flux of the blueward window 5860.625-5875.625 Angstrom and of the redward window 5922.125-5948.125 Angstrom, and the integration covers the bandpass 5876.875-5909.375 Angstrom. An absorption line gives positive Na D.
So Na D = 2.65 Angstrom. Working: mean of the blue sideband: 8.24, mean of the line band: 7.57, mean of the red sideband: 8.26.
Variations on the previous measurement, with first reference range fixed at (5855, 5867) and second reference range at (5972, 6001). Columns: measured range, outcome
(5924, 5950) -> 0.42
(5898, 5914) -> 1.09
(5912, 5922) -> 0.21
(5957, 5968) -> 0.39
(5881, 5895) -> 1.51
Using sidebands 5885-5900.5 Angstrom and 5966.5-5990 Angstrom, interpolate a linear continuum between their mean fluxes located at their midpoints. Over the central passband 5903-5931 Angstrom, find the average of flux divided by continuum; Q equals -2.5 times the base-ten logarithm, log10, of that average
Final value -0.10 mag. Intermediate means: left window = 6.96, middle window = 8.14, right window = 8.57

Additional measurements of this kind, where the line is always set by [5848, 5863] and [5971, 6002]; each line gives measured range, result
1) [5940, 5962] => 0.039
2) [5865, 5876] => 0.019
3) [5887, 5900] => 0.241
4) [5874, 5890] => 0.046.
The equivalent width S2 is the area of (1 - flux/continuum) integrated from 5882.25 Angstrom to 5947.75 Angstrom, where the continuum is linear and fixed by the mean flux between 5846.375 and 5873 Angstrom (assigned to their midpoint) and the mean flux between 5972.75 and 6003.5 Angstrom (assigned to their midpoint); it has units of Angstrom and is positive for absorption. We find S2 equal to 4.6 Angstrom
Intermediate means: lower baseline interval 8.43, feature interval 7.86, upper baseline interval 8.5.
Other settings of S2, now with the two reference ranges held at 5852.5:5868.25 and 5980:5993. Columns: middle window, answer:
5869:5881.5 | 0.0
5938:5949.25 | 0.4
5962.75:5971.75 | 0.2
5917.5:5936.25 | 0.5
